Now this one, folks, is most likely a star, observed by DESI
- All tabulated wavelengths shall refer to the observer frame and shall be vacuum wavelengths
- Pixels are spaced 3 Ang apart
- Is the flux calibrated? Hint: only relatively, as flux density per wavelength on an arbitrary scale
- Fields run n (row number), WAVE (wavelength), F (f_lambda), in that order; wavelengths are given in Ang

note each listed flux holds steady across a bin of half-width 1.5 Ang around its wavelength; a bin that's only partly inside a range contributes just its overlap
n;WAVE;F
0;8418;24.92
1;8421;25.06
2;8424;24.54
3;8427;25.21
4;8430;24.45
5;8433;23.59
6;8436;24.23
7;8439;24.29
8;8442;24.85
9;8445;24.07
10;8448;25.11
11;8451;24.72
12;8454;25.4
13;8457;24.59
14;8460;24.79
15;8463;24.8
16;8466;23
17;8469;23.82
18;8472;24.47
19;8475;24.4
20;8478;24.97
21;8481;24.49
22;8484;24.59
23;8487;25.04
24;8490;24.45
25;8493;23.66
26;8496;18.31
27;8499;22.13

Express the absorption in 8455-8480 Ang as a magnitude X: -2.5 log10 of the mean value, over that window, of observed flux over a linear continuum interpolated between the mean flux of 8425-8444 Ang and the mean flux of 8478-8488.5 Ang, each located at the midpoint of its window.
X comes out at 0.012 mag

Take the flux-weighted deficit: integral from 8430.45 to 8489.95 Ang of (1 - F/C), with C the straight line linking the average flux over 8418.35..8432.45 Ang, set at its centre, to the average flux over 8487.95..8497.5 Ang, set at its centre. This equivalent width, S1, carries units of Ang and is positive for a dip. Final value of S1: -2.6 Ang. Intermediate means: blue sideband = 24.7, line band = 24.5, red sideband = 22.3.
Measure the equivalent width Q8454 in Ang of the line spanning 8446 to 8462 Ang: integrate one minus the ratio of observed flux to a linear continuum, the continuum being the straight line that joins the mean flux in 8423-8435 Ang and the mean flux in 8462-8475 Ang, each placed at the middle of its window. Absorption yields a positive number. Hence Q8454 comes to -0.5 Ang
